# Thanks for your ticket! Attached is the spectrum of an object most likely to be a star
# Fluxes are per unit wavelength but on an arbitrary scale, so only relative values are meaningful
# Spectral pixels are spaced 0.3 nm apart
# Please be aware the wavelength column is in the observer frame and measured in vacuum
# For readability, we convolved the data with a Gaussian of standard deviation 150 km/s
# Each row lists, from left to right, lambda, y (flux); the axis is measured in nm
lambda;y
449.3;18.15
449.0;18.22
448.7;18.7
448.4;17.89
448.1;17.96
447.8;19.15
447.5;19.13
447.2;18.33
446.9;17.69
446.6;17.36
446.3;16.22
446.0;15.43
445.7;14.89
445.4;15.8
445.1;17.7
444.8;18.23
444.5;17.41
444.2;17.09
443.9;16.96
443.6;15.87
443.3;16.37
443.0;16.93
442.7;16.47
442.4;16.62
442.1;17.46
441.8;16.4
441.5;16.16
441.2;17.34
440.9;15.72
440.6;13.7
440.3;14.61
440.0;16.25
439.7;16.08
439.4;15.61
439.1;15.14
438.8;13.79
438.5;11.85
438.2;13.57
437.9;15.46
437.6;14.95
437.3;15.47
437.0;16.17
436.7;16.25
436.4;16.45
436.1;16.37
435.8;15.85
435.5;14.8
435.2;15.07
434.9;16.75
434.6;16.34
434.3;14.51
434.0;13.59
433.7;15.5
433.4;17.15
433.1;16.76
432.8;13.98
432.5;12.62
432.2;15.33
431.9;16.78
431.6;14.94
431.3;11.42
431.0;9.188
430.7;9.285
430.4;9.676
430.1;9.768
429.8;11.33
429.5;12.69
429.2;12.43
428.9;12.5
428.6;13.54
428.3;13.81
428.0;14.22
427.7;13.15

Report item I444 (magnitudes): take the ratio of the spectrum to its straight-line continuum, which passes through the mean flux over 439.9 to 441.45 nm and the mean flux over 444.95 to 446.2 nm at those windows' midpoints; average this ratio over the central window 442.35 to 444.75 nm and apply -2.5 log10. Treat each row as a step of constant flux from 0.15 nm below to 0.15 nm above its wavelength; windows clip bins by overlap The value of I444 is -0.07 mag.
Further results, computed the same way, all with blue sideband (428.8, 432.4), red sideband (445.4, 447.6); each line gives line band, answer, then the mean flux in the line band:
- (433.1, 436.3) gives -0.17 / 15.7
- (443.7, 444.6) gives -0.06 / 17.1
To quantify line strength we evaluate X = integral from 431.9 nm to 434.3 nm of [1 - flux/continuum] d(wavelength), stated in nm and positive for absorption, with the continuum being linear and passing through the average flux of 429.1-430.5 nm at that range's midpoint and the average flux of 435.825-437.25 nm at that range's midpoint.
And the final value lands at -0.255 nm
